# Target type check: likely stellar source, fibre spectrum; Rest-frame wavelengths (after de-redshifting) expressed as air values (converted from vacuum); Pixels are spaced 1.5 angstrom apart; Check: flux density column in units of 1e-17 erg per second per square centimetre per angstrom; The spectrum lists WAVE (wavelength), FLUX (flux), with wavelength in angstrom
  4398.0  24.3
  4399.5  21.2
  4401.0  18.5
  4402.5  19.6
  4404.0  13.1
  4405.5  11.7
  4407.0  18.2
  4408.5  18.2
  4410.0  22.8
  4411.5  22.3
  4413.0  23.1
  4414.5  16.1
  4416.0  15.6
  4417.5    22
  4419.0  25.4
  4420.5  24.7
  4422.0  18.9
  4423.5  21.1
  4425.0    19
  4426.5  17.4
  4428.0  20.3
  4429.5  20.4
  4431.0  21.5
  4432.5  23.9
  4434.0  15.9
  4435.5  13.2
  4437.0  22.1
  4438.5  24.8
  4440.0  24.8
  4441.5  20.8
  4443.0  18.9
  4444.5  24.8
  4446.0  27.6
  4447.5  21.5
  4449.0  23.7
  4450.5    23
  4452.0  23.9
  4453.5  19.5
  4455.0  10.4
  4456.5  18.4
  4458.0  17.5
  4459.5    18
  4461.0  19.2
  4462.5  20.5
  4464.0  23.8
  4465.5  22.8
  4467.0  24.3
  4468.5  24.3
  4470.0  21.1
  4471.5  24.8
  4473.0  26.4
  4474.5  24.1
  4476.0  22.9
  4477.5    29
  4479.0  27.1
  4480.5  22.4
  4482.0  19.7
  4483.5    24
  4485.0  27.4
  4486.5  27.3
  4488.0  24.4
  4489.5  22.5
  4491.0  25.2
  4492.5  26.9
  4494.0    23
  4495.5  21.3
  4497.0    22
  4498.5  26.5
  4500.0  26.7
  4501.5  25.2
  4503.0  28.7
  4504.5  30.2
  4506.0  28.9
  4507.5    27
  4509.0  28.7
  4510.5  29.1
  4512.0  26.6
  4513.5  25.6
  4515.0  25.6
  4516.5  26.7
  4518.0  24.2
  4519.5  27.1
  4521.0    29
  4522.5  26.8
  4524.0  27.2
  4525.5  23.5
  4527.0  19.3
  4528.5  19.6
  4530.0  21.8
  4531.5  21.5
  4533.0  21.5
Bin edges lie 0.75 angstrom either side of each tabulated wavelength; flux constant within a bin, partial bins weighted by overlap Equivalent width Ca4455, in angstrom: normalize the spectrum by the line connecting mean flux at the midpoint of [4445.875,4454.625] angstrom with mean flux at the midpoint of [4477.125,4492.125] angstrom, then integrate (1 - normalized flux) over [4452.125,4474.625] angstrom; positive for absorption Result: 2.26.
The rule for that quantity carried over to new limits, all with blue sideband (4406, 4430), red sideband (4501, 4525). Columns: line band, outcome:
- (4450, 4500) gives 3.3 angstrom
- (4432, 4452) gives 0.1 angstrom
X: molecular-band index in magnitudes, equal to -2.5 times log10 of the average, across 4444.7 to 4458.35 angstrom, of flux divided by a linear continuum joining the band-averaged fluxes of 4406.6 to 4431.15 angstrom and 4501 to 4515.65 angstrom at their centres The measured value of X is 0.10 mag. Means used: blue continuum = 20.4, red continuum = 27.6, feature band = 20.9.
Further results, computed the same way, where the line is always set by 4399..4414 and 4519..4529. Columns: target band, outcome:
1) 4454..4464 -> 0.198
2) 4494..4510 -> -0.121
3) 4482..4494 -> -0.090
